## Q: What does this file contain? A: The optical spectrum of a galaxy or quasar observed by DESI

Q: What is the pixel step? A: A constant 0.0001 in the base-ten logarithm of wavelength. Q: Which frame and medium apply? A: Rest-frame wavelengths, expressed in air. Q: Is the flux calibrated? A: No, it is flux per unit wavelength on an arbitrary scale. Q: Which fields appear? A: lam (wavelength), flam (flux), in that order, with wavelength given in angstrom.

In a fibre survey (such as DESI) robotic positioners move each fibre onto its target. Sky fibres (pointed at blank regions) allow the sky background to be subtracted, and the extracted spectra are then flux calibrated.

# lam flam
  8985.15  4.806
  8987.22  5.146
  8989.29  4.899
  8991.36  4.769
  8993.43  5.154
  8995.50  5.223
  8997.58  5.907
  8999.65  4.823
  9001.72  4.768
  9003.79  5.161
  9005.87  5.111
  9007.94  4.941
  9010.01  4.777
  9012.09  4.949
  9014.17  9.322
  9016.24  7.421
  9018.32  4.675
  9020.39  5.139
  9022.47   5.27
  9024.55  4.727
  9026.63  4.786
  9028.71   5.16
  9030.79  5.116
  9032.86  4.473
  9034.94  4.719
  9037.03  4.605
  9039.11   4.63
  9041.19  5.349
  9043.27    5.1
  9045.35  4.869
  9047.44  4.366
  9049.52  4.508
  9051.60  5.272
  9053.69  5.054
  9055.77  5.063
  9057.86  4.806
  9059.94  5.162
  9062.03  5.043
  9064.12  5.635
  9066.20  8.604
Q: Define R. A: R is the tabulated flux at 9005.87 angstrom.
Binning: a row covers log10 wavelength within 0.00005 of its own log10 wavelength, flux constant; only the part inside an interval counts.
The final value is 5.111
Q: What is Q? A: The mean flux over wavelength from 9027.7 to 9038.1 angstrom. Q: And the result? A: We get 4.81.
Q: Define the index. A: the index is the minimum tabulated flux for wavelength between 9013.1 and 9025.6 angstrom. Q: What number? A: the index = 4.675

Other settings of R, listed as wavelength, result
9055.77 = 5.063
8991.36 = 4.769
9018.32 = 4.675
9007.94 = 4.941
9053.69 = 5.054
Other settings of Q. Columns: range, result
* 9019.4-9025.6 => 5.04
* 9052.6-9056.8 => 5.06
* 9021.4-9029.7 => 4.98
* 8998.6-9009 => 4.97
